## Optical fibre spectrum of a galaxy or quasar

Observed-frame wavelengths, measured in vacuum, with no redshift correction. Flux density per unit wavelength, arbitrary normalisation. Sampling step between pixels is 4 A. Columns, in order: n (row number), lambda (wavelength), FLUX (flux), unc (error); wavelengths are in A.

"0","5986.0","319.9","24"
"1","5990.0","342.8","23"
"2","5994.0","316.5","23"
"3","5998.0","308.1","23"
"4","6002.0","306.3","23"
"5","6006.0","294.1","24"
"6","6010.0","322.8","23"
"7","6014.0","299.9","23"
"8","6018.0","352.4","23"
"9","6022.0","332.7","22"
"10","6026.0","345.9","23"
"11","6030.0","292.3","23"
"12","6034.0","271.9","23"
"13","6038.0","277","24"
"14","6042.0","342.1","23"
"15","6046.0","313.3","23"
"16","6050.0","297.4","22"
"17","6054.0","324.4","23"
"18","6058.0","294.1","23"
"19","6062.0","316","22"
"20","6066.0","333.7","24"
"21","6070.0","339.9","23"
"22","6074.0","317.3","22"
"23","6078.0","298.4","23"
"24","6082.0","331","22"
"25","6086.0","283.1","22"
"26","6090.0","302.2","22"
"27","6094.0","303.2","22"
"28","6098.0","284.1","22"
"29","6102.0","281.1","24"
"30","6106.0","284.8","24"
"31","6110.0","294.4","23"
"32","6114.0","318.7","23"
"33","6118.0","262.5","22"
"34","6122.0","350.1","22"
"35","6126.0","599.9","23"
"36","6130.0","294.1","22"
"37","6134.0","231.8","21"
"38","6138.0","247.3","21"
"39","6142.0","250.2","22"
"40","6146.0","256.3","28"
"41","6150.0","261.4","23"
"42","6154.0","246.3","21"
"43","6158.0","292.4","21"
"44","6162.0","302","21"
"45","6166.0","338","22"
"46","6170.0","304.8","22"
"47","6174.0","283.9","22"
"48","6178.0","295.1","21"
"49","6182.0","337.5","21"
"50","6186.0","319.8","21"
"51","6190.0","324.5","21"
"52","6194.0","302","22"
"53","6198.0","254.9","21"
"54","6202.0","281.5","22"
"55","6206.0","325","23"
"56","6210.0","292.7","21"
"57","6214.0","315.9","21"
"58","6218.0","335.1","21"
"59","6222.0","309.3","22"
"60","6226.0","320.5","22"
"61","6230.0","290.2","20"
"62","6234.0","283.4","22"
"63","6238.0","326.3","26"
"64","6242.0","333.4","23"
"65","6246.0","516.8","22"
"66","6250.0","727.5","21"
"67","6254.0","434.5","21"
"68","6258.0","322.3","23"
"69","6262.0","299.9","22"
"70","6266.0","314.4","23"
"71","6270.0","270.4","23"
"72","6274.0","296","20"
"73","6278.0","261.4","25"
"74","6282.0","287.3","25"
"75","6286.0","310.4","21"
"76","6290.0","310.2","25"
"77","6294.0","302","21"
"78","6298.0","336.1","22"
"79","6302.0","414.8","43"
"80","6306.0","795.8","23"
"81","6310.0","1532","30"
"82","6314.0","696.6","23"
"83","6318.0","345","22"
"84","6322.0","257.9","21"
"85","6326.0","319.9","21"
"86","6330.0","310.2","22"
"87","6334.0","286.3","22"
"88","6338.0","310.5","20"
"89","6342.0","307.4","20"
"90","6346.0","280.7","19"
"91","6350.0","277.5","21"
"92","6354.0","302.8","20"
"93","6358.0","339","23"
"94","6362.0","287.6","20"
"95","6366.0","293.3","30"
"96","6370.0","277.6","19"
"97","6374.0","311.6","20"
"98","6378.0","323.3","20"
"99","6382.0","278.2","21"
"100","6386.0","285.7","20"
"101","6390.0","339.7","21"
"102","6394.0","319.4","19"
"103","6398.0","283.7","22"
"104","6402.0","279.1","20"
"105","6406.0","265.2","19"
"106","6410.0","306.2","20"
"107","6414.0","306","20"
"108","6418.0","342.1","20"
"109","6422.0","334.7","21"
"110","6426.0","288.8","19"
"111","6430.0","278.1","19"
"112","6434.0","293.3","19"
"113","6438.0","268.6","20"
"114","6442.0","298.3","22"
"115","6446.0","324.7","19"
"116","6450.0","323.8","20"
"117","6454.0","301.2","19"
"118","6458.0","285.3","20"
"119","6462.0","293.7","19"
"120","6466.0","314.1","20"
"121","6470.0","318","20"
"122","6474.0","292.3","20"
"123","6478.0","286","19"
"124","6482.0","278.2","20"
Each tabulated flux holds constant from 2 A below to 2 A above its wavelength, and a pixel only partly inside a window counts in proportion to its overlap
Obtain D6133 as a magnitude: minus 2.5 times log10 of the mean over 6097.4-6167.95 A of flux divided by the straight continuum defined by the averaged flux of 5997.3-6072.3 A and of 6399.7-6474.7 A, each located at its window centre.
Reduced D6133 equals 0.04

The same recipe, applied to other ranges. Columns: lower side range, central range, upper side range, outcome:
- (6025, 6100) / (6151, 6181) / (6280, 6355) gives 0.20 mag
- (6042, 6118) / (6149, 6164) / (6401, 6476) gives 0.11 mag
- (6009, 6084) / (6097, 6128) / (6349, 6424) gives -0.08 mag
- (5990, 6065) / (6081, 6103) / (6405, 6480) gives 0.05 mag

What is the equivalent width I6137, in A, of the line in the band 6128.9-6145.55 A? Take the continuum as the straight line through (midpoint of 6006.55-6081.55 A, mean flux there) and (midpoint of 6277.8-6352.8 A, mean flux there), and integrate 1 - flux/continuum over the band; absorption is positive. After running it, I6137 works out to 4.6 A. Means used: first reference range 315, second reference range 421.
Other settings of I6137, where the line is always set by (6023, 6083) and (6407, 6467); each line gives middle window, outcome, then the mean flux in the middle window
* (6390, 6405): 0.3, 298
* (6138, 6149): 2.0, 253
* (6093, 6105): 0.9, 288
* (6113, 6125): -0.9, 334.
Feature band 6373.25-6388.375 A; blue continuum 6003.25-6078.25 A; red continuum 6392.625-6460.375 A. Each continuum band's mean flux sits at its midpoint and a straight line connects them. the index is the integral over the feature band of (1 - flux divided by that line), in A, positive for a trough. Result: 0.1 A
